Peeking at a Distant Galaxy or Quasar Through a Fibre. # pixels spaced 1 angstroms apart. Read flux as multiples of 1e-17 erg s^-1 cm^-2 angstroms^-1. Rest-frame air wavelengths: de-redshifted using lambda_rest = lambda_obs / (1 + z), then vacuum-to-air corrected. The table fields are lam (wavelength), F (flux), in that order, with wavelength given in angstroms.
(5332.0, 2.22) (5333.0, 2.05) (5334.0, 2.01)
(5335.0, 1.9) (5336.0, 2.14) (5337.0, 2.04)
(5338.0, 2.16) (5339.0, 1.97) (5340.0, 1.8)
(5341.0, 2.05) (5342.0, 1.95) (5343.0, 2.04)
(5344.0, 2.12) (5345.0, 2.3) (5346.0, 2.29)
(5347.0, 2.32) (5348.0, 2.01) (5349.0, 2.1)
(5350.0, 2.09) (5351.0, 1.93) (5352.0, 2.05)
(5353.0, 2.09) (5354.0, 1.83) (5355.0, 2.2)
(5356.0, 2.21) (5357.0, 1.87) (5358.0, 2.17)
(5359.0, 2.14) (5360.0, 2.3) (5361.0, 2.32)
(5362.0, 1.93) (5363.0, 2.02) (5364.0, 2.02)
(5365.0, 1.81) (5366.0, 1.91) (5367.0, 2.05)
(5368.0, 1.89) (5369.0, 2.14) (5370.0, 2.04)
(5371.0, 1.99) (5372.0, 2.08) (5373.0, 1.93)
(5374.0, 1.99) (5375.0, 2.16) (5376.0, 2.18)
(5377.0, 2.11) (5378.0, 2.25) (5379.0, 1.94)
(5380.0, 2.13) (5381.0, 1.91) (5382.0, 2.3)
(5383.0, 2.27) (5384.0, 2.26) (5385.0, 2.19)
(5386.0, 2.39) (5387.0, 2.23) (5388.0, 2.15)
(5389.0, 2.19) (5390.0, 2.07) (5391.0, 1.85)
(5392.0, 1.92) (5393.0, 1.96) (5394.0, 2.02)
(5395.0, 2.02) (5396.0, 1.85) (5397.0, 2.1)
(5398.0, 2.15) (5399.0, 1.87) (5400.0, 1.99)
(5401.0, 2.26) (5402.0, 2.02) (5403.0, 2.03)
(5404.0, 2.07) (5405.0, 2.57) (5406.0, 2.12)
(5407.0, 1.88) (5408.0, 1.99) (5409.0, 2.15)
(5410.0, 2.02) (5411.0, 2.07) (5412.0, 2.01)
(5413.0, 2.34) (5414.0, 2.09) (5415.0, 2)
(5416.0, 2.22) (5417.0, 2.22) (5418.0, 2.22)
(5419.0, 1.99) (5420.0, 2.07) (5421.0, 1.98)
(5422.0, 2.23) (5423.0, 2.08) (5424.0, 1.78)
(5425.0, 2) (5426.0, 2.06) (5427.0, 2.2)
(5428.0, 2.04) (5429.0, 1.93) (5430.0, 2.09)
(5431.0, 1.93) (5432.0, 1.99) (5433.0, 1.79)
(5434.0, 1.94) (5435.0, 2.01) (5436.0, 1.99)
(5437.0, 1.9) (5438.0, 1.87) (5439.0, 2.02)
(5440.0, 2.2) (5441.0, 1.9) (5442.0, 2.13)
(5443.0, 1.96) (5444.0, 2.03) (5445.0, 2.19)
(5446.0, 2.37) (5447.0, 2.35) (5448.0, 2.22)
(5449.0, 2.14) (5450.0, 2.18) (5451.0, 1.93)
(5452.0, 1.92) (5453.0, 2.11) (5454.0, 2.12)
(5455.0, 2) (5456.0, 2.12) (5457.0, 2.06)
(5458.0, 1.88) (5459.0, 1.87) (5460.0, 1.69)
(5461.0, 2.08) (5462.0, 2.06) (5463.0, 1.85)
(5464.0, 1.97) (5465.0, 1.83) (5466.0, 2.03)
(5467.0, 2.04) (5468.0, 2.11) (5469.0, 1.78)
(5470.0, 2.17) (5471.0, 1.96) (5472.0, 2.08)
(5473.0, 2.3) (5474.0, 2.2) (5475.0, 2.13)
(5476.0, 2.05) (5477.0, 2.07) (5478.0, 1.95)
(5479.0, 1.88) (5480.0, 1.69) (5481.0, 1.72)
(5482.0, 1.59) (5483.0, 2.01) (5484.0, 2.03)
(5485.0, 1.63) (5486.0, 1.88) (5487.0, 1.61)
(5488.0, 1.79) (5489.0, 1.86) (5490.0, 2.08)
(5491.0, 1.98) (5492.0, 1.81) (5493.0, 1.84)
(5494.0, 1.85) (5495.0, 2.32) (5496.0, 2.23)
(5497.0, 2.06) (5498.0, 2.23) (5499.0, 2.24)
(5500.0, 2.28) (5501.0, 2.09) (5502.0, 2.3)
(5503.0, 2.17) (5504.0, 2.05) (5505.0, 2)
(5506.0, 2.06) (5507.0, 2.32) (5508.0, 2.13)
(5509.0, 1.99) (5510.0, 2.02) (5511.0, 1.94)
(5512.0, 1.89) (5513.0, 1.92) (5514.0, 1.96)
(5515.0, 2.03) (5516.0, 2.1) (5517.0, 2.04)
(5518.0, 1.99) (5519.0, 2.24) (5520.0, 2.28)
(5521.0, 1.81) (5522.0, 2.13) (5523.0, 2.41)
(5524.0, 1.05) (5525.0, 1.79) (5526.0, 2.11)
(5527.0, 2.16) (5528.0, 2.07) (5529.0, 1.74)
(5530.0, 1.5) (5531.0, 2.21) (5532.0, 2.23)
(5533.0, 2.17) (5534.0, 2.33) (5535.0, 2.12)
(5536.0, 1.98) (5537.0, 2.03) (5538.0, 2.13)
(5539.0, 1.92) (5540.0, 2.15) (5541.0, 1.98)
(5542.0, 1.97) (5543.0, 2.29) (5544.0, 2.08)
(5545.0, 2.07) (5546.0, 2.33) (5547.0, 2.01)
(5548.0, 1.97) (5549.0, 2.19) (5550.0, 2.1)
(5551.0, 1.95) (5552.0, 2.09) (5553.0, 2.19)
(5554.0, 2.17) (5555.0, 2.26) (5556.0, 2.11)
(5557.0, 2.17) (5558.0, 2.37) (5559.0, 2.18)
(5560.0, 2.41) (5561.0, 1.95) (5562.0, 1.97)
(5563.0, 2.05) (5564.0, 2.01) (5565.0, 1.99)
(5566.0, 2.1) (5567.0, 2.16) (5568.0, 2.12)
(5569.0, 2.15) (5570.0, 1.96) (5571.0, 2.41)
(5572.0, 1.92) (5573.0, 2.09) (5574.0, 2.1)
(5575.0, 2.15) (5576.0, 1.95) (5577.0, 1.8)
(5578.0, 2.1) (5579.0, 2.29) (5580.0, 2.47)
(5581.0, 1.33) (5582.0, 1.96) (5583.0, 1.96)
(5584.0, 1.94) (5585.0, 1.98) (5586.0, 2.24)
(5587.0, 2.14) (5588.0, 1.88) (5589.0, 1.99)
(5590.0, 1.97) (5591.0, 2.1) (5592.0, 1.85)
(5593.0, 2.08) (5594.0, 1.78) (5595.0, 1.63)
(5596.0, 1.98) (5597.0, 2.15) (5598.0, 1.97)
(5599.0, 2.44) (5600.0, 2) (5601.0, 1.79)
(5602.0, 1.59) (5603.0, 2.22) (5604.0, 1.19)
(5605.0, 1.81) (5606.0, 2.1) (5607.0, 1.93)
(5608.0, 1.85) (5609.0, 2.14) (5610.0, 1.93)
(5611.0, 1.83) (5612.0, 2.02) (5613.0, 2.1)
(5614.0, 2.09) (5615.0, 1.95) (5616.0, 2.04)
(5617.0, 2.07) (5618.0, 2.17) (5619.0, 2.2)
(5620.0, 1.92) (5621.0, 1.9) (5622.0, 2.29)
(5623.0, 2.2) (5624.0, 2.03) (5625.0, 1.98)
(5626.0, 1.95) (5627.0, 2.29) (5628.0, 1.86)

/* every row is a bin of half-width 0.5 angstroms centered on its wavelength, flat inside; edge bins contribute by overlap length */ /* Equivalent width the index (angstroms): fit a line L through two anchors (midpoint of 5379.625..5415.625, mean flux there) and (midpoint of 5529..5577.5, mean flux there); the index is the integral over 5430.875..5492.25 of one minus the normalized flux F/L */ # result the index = 3.2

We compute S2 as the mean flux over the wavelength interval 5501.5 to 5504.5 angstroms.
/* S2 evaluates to 2.17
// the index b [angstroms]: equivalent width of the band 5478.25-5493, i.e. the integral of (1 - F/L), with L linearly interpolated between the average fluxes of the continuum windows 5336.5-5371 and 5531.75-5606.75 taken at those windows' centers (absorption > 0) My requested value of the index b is 1.6 angstroms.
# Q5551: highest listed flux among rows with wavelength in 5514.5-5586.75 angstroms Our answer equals 2.47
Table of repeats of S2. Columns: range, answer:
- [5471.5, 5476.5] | 2.15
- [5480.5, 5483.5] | 1.77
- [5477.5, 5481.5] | 1.81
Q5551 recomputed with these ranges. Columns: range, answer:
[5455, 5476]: 2.3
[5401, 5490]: 2.57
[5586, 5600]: 2.44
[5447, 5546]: 2.41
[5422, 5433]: 2.23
